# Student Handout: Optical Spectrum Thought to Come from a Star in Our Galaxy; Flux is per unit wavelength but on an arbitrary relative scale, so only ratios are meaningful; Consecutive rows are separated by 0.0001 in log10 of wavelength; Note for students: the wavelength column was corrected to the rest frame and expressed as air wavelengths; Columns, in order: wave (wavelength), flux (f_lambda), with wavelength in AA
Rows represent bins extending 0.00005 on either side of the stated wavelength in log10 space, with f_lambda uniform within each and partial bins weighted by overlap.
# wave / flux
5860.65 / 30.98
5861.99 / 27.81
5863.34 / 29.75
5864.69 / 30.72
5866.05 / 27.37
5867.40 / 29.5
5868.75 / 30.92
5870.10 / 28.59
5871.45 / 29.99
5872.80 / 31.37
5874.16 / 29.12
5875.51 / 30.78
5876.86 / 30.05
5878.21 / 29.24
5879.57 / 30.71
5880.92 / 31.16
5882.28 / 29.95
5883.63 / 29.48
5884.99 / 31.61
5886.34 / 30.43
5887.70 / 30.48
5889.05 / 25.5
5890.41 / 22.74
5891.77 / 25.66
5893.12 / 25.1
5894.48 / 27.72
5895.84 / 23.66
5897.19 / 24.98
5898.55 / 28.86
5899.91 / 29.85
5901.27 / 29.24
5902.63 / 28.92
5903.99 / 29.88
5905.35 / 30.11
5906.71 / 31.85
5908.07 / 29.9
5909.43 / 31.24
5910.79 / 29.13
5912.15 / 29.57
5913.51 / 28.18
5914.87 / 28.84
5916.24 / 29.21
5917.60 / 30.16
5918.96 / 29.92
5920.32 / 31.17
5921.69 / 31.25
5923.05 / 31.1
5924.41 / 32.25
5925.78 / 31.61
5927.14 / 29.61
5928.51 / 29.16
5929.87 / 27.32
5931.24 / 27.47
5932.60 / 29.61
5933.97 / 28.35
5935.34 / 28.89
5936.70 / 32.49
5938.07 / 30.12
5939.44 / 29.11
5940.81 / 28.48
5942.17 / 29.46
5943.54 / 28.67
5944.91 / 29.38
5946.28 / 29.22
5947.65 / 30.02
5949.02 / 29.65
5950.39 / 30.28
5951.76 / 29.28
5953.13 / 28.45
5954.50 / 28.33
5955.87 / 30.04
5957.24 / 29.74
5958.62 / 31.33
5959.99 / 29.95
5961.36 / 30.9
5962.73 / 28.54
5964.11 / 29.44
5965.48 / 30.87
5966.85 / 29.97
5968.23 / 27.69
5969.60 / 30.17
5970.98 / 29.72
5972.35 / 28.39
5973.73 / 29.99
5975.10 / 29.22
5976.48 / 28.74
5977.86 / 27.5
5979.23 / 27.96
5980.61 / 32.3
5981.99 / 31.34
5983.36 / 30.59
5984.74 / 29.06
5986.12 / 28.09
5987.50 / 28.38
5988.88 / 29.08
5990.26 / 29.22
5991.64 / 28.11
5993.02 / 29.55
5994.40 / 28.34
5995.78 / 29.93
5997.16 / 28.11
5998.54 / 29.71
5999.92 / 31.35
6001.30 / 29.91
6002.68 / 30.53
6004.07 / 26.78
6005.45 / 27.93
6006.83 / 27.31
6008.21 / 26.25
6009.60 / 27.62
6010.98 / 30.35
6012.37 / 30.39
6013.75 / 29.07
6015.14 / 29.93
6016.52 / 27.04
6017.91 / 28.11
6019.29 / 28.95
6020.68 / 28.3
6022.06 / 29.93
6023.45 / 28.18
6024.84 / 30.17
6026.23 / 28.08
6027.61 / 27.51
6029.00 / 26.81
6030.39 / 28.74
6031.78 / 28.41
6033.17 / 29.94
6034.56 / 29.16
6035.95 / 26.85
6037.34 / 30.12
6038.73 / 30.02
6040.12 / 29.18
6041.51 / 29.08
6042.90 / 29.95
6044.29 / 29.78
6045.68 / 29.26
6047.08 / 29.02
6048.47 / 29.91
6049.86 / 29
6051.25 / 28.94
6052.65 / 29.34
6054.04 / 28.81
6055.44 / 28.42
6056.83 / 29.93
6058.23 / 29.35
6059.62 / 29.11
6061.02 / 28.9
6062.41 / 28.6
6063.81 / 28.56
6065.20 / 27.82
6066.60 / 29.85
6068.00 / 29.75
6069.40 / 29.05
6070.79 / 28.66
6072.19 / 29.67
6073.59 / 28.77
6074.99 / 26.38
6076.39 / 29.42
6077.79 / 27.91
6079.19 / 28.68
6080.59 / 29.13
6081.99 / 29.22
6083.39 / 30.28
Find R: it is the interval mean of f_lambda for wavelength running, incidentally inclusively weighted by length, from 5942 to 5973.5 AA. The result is 29.5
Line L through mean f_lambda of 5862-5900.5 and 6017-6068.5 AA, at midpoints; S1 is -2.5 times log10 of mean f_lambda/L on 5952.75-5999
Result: -0.02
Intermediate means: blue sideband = 28.7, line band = 29.4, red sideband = 29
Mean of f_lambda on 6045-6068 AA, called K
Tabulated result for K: 29.1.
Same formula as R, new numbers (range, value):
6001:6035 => 28.6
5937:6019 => 29.2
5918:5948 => 29.8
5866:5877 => 29.9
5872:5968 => 29.4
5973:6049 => 29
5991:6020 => 28.8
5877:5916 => 28.7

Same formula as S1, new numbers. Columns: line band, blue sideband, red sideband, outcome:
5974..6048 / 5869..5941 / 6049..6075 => 0.00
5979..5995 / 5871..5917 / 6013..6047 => -0.02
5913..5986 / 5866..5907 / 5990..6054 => -0.03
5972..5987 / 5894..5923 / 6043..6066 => -0.01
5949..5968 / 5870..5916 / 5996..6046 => -0.03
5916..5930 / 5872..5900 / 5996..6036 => -0.07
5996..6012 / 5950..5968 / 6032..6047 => 0.03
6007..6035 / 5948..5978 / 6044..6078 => 0.02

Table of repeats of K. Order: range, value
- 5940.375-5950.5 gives 29.4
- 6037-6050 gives 29.5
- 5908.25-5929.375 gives 30.1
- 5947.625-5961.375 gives 29.8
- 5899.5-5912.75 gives 30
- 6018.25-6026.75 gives 28.9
